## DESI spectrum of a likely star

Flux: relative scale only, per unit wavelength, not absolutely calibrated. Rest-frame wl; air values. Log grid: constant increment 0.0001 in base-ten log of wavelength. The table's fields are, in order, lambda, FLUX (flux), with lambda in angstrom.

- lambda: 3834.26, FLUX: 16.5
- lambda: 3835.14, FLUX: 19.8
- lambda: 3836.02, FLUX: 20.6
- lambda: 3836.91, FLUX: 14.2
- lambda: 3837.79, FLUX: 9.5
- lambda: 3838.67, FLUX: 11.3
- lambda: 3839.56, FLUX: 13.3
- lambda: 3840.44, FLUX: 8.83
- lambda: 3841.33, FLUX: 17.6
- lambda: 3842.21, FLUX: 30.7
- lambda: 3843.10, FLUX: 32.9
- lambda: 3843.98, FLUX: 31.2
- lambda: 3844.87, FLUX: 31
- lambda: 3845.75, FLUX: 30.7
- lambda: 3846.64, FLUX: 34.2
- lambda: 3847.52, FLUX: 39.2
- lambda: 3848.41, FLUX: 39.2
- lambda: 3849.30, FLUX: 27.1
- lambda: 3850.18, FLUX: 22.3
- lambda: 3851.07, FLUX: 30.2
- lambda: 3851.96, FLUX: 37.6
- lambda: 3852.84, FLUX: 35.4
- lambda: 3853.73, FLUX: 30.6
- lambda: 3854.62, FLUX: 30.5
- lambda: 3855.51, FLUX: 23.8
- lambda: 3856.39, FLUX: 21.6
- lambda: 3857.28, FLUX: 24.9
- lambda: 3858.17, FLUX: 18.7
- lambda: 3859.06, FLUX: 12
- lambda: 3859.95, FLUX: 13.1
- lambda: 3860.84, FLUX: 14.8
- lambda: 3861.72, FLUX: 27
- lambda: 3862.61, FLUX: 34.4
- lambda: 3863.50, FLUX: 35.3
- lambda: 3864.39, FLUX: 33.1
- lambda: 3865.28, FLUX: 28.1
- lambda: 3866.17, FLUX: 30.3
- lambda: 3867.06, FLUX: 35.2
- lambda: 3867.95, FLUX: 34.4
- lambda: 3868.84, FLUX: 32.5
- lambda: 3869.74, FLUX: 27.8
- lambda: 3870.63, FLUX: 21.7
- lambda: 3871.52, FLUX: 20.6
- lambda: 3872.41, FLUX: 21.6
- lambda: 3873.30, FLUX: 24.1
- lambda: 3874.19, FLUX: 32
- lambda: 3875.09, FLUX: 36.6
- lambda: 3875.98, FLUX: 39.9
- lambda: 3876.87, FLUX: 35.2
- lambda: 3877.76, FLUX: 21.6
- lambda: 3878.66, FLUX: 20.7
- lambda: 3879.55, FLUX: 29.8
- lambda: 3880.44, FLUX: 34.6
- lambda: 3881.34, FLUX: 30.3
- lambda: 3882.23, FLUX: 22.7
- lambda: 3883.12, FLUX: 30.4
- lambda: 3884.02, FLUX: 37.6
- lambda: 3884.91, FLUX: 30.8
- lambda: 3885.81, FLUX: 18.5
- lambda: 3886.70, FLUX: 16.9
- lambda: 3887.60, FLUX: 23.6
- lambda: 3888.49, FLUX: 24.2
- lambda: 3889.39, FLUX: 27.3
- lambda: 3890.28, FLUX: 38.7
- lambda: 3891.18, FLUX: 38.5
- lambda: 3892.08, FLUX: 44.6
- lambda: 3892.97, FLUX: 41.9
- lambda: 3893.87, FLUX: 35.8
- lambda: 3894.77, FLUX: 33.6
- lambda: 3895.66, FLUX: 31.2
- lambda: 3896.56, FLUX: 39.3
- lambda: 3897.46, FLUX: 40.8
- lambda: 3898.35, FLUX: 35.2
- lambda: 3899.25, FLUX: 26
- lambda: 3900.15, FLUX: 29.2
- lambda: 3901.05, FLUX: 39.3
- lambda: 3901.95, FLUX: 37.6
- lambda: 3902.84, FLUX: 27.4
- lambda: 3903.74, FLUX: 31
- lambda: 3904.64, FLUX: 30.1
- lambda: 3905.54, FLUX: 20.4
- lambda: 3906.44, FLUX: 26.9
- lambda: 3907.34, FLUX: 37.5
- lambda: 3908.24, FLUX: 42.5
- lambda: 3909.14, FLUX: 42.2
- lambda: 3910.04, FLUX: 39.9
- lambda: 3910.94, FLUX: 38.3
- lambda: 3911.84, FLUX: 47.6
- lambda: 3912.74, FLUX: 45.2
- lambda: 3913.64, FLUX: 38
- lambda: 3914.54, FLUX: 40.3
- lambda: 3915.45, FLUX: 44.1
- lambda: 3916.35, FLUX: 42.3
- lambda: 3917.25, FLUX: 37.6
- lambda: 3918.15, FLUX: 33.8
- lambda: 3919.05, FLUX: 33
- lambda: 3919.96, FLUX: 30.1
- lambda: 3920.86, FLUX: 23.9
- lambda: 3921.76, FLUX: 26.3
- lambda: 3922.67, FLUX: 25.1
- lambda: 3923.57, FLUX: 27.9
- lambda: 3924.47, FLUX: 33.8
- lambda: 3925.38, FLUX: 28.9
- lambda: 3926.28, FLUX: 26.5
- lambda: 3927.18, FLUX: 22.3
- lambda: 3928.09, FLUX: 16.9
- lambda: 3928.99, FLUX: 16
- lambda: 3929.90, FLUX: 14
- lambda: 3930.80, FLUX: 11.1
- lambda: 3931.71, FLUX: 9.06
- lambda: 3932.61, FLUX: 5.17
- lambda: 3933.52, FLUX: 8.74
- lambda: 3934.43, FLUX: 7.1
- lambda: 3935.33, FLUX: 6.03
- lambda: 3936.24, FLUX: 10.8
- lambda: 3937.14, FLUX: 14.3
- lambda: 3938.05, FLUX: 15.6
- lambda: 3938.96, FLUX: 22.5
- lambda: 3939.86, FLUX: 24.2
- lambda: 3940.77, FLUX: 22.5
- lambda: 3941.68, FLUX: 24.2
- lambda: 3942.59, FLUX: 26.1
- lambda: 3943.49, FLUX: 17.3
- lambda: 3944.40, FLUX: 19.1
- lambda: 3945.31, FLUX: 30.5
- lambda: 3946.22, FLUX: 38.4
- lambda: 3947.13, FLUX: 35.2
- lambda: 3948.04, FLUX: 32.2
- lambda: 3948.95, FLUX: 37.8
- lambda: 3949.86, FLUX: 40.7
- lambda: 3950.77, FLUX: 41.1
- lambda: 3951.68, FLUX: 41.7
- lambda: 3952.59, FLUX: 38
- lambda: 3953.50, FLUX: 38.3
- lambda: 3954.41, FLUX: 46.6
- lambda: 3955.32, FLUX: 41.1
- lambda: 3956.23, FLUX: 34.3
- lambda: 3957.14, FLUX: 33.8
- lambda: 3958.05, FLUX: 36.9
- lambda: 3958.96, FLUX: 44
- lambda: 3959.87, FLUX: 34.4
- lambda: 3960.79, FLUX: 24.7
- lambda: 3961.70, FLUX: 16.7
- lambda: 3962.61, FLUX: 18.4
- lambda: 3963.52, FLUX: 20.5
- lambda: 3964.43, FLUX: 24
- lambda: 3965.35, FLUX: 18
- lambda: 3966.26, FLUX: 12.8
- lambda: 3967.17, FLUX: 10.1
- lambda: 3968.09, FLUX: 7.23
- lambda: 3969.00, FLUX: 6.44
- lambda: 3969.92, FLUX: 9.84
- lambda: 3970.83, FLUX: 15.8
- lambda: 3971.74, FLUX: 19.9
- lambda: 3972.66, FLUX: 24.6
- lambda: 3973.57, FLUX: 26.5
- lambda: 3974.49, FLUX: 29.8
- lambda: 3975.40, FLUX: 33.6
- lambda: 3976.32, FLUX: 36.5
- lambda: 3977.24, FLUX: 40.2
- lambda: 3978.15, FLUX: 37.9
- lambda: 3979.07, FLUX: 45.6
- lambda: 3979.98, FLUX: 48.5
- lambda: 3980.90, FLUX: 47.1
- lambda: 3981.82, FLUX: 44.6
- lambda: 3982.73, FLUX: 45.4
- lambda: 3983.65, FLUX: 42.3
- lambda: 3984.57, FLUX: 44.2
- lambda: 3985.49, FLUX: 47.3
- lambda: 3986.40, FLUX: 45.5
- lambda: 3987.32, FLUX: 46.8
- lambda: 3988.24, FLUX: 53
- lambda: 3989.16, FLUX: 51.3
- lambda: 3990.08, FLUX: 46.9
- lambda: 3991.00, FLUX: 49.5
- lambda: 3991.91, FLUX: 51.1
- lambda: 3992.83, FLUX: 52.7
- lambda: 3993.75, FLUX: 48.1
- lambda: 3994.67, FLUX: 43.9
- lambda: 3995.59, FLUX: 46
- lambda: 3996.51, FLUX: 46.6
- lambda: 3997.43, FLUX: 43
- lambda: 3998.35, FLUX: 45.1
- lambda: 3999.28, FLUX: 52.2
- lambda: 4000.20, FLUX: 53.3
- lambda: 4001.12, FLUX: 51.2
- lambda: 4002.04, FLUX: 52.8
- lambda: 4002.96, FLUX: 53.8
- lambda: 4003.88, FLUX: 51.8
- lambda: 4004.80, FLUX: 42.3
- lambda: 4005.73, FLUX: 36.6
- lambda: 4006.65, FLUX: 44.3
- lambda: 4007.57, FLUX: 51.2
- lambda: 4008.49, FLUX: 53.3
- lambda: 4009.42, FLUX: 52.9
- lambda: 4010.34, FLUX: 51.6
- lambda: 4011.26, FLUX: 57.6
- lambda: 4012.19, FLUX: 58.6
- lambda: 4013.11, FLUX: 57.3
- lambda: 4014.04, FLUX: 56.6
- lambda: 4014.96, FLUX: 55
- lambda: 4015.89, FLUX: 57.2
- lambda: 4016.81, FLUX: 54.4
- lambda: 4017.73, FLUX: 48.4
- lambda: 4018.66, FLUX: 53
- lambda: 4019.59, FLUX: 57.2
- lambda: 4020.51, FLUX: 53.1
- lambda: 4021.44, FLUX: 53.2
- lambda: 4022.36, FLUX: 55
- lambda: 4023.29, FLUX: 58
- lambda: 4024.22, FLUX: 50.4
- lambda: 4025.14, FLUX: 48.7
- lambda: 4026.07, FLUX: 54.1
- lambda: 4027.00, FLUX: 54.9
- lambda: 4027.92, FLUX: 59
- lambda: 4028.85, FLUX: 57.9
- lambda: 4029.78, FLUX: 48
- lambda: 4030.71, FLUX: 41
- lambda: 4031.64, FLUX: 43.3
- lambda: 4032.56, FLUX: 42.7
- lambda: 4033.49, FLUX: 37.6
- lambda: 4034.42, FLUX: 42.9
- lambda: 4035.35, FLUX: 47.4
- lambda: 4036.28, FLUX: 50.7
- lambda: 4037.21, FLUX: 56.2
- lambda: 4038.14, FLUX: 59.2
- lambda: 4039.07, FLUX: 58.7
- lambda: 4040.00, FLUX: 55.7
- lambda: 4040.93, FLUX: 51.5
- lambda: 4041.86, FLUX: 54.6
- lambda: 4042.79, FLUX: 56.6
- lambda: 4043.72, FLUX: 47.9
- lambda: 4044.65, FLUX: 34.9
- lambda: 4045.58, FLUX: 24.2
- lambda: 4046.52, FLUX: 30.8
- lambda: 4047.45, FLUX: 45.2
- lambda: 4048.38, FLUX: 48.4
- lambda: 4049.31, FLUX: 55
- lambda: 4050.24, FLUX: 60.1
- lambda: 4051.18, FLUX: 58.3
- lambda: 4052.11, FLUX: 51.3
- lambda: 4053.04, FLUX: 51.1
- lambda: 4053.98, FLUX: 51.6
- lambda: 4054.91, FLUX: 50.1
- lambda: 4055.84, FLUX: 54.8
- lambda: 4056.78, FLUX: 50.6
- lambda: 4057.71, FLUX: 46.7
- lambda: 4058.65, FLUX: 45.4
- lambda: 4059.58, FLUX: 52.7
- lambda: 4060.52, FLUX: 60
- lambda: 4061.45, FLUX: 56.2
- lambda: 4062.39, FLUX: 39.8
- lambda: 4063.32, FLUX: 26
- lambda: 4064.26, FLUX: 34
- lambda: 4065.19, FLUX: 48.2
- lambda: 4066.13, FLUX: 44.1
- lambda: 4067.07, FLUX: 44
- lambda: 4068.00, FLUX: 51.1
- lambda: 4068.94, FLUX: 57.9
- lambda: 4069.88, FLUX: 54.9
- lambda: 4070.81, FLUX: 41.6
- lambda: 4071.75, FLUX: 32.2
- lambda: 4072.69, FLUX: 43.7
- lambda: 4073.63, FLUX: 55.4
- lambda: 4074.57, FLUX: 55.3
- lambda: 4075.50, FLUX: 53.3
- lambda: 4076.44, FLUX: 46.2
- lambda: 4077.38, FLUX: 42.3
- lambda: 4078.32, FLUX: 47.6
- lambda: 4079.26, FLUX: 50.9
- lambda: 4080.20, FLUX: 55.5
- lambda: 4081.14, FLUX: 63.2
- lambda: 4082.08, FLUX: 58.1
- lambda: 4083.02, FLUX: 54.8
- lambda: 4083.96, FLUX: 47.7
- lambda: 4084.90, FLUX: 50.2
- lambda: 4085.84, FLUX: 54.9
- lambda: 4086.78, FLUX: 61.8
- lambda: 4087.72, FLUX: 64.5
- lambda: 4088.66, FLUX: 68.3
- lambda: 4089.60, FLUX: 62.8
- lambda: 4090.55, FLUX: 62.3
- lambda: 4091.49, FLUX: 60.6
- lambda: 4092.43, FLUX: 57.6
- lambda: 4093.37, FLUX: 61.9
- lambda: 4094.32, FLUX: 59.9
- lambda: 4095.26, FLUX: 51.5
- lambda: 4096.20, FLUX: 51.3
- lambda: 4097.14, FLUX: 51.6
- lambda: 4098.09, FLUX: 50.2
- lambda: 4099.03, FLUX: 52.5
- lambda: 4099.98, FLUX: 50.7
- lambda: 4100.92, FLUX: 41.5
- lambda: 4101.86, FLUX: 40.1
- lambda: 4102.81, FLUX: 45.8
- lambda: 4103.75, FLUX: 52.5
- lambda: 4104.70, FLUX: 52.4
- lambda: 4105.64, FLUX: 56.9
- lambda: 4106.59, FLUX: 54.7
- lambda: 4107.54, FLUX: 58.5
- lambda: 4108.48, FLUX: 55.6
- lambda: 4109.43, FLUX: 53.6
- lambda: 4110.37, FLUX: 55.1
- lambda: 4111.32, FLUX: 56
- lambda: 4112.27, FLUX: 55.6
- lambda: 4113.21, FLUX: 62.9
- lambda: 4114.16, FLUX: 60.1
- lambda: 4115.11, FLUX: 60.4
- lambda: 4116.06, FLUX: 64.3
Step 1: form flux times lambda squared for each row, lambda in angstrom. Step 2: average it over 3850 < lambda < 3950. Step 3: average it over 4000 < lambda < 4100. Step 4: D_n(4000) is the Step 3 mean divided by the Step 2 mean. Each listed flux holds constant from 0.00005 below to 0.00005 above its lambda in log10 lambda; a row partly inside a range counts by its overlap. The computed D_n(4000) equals 1.9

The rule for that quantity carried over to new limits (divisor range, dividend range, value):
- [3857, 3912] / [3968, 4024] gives 1.57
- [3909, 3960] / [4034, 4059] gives 1.81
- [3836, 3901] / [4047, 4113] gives 2.04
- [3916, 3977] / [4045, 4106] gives 2.15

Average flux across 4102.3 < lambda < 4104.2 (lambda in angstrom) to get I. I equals 48.9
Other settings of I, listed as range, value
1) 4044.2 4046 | 29.7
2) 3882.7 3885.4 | 32.7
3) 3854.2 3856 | 27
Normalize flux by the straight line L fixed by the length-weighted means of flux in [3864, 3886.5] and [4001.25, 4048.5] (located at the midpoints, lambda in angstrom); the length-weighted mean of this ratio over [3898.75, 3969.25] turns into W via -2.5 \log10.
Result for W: 0.30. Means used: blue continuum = 29.1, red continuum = 50.4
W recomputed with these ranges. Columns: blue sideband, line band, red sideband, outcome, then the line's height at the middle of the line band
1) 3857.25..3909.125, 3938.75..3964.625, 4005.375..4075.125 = 0.23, 38.7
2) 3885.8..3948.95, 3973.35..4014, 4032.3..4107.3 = -0.18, 39.7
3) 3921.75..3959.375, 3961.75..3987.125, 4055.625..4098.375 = 0.11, 32.4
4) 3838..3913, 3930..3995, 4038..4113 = 0.29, 39.3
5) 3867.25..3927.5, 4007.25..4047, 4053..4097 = -0.10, 46.5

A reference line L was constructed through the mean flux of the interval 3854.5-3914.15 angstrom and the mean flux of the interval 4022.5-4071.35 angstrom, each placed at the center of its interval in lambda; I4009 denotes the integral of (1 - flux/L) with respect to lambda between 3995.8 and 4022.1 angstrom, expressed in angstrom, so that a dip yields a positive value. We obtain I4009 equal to -4.0 angstrom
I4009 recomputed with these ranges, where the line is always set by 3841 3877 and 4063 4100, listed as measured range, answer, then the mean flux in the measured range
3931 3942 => 6.84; 14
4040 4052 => 0.17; 47.7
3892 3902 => -0.96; 35.8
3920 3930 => 3.16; 24.4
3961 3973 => 7.27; 15.8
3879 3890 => 1.42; 27.4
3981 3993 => -1.53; 47.6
